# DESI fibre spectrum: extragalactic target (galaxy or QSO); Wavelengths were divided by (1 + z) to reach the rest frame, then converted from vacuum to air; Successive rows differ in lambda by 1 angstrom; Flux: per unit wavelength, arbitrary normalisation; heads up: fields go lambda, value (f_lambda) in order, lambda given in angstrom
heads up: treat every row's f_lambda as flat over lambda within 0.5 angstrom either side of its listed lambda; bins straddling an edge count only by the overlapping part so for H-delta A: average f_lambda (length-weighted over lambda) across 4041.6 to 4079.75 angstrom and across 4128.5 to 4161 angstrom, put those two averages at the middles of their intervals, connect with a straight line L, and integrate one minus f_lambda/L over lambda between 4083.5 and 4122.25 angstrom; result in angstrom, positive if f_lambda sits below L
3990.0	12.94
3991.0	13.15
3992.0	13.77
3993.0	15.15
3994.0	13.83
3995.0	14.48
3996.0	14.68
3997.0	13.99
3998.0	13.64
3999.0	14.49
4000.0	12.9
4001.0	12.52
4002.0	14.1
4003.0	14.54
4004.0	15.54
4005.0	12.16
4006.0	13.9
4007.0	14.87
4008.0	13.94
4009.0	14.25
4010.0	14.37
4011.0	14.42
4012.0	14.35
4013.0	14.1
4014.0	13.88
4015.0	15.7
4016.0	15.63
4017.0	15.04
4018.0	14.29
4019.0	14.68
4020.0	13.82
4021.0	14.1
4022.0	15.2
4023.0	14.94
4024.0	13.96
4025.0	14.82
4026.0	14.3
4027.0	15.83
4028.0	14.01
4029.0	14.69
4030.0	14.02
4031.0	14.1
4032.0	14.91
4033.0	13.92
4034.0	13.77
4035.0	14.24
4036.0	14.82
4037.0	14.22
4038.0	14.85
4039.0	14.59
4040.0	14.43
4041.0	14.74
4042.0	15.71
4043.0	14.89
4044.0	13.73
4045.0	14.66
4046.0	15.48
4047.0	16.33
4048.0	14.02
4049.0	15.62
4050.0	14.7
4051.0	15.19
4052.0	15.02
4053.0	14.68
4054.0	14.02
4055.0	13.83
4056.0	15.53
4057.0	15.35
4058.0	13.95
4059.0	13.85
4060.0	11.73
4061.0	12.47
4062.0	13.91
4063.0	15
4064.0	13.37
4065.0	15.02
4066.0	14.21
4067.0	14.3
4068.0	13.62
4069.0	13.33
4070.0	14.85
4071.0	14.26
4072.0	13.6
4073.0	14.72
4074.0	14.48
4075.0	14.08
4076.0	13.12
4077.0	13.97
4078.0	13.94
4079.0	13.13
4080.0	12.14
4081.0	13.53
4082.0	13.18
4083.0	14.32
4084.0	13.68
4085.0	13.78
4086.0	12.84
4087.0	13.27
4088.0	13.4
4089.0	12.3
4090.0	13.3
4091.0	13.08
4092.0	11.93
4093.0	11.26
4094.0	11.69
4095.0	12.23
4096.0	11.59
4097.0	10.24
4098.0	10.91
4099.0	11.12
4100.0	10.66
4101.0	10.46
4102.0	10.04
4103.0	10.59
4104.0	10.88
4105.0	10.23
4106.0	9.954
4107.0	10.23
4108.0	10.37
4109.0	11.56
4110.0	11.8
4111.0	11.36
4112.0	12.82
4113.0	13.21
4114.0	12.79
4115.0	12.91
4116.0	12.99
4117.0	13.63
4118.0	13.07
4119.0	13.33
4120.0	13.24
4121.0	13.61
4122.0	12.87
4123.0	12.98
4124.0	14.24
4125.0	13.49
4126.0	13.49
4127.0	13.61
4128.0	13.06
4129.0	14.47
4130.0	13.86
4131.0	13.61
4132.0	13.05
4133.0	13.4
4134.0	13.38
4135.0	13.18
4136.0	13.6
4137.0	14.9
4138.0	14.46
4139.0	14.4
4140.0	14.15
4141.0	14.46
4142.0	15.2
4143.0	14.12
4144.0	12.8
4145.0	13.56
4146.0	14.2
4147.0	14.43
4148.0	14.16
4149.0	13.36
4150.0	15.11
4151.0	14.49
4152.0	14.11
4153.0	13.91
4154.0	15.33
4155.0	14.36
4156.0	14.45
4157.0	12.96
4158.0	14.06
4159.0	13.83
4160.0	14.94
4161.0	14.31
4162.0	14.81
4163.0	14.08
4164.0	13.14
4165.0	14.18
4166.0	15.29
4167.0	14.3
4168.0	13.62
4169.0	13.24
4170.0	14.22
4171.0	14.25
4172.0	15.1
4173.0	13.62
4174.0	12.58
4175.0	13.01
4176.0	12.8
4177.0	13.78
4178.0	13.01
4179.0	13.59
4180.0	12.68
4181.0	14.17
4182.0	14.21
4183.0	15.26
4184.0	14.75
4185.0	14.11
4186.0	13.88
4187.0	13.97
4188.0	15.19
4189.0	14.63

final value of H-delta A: 5.9 angstrom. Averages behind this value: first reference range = 14.3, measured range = 12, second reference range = 14.1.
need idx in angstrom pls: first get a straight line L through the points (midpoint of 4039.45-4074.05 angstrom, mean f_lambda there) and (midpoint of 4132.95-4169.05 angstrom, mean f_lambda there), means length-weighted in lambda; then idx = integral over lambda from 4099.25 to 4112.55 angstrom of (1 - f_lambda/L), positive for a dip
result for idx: 3.2 angstrom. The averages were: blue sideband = 14.4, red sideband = 14.1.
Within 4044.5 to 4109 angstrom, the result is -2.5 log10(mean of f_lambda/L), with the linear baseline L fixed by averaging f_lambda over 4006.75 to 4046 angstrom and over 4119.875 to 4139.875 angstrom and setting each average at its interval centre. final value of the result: 0.078 mag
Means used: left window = 14.5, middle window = 13.2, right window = 13.7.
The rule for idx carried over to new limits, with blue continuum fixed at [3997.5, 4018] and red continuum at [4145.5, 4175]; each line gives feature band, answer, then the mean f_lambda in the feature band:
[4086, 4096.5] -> 1.3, 12.4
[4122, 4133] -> 0.5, 13.5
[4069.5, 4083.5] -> 0.4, 13.8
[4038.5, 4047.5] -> -0.5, 15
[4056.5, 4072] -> 0.3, 13.9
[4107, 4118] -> 1.5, 12.3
